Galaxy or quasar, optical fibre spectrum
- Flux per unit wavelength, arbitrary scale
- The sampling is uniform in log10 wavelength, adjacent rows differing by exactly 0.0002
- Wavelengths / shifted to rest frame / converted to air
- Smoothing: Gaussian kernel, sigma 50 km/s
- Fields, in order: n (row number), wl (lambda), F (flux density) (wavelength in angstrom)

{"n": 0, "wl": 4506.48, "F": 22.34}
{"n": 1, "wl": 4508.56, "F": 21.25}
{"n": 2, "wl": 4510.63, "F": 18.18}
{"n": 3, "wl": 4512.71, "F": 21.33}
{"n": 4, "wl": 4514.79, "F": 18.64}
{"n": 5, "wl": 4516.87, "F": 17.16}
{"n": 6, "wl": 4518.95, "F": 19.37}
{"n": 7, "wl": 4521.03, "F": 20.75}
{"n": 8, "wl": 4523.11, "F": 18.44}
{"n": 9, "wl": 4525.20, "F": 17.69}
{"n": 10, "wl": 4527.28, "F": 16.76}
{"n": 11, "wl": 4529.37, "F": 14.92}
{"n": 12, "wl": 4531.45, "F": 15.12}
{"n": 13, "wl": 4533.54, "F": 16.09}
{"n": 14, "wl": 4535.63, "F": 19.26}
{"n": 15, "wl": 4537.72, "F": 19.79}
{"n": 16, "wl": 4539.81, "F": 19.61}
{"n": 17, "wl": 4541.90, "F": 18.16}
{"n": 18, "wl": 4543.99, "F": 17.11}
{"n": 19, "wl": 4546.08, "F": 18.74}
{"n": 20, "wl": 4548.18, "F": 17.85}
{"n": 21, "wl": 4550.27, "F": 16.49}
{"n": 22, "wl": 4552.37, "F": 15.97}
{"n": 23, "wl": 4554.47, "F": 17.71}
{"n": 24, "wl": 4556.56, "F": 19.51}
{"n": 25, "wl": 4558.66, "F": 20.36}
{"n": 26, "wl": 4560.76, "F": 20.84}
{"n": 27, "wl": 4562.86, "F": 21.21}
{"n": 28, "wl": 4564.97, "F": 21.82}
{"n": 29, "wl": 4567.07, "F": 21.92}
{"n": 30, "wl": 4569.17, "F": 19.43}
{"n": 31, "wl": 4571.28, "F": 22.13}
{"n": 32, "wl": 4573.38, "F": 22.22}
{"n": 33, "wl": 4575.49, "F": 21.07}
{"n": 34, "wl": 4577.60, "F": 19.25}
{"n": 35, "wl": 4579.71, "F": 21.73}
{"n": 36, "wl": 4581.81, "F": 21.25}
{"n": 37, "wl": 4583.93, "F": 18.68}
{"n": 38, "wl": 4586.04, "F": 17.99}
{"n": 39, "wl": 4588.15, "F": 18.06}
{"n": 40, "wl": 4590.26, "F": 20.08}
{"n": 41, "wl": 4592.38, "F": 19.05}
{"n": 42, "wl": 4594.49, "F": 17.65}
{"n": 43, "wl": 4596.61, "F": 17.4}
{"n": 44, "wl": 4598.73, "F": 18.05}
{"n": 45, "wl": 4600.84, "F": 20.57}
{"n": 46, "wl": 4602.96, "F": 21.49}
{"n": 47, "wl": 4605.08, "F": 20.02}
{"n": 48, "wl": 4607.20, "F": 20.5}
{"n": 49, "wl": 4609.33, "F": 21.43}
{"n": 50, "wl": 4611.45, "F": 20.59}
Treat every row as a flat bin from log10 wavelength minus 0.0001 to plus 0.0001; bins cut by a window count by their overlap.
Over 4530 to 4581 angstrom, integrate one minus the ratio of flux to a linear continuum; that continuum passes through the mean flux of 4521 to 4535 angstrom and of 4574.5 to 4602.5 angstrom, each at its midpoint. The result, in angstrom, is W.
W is -3.53 angstrom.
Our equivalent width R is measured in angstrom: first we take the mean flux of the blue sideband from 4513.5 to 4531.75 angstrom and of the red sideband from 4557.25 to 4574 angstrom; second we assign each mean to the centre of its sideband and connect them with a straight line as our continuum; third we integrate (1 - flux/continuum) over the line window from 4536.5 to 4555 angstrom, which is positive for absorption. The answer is 1.5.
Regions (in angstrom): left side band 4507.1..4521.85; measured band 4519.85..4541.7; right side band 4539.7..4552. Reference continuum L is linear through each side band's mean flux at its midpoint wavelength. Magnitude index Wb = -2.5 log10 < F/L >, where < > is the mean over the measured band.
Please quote 0.045 mag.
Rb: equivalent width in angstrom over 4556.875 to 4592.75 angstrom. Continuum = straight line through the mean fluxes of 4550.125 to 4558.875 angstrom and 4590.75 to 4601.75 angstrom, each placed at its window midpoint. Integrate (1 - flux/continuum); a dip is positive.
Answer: -4.3 angstrom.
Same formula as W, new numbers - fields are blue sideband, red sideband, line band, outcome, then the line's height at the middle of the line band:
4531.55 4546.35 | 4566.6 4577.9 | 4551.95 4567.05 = 0.0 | 20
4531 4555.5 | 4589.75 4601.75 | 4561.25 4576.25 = -2.6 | 18.2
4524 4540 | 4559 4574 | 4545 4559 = 1.2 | 19.6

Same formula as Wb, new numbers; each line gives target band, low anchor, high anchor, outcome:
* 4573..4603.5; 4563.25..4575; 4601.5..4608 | 0.08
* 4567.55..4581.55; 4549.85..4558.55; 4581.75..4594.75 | -0.14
